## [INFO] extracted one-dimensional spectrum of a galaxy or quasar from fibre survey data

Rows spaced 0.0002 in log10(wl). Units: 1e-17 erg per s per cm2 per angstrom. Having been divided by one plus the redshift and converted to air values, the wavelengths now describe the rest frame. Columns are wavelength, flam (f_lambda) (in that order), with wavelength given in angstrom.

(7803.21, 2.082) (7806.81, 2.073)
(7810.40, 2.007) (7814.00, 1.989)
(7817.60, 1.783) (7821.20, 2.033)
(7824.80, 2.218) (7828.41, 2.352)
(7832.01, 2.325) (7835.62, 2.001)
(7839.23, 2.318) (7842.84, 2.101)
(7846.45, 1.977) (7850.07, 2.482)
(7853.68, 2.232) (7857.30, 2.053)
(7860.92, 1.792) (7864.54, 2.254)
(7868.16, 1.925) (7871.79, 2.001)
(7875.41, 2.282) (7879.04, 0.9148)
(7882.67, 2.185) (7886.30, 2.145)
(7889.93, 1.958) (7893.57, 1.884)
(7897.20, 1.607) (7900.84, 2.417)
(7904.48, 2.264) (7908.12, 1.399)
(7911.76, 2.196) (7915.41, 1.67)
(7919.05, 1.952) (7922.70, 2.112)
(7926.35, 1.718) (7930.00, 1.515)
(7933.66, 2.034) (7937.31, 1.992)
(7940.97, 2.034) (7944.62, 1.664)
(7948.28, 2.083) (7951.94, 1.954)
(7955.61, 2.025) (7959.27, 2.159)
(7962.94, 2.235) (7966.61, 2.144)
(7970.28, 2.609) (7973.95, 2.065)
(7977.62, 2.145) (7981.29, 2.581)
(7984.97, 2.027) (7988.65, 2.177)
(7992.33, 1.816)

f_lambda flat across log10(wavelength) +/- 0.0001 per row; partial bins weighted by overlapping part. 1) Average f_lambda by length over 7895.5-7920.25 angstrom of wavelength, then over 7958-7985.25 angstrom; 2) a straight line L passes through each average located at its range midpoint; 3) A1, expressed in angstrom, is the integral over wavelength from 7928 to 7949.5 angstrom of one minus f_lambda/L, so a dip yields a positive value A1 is 2.2 angstrom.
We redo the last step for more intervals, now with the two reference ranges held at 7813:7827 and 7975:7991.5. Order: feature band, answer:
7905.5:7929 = 3.1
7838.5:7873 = -0.9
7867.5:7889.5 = 1.8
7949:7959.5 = 0.6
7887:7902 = 1.0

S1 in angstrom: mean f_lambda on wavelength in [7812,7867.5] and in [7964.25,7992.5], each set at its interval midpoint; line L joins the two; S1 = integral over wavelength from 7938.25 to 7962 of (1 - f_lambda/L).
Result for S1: 2.2 angstrom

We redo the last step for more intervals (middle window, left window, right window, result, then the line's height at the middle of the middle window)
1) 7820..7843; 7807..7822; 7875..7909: -3.0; 1.95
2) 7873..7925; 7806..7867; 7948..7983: 5.6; 2.16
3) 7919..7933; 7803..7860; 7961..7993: 2.3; 2.18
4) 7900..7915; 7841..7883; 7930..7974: 0.2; 2.04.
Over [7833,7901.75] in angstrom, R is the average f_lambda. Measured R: 2.03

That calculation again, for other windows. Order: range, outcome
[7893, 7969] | 1.96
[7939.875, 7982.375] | 2.14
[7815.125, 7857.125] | 2.16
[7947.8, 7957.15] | 2.01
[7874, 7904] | 1.93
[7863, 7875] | 2.08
